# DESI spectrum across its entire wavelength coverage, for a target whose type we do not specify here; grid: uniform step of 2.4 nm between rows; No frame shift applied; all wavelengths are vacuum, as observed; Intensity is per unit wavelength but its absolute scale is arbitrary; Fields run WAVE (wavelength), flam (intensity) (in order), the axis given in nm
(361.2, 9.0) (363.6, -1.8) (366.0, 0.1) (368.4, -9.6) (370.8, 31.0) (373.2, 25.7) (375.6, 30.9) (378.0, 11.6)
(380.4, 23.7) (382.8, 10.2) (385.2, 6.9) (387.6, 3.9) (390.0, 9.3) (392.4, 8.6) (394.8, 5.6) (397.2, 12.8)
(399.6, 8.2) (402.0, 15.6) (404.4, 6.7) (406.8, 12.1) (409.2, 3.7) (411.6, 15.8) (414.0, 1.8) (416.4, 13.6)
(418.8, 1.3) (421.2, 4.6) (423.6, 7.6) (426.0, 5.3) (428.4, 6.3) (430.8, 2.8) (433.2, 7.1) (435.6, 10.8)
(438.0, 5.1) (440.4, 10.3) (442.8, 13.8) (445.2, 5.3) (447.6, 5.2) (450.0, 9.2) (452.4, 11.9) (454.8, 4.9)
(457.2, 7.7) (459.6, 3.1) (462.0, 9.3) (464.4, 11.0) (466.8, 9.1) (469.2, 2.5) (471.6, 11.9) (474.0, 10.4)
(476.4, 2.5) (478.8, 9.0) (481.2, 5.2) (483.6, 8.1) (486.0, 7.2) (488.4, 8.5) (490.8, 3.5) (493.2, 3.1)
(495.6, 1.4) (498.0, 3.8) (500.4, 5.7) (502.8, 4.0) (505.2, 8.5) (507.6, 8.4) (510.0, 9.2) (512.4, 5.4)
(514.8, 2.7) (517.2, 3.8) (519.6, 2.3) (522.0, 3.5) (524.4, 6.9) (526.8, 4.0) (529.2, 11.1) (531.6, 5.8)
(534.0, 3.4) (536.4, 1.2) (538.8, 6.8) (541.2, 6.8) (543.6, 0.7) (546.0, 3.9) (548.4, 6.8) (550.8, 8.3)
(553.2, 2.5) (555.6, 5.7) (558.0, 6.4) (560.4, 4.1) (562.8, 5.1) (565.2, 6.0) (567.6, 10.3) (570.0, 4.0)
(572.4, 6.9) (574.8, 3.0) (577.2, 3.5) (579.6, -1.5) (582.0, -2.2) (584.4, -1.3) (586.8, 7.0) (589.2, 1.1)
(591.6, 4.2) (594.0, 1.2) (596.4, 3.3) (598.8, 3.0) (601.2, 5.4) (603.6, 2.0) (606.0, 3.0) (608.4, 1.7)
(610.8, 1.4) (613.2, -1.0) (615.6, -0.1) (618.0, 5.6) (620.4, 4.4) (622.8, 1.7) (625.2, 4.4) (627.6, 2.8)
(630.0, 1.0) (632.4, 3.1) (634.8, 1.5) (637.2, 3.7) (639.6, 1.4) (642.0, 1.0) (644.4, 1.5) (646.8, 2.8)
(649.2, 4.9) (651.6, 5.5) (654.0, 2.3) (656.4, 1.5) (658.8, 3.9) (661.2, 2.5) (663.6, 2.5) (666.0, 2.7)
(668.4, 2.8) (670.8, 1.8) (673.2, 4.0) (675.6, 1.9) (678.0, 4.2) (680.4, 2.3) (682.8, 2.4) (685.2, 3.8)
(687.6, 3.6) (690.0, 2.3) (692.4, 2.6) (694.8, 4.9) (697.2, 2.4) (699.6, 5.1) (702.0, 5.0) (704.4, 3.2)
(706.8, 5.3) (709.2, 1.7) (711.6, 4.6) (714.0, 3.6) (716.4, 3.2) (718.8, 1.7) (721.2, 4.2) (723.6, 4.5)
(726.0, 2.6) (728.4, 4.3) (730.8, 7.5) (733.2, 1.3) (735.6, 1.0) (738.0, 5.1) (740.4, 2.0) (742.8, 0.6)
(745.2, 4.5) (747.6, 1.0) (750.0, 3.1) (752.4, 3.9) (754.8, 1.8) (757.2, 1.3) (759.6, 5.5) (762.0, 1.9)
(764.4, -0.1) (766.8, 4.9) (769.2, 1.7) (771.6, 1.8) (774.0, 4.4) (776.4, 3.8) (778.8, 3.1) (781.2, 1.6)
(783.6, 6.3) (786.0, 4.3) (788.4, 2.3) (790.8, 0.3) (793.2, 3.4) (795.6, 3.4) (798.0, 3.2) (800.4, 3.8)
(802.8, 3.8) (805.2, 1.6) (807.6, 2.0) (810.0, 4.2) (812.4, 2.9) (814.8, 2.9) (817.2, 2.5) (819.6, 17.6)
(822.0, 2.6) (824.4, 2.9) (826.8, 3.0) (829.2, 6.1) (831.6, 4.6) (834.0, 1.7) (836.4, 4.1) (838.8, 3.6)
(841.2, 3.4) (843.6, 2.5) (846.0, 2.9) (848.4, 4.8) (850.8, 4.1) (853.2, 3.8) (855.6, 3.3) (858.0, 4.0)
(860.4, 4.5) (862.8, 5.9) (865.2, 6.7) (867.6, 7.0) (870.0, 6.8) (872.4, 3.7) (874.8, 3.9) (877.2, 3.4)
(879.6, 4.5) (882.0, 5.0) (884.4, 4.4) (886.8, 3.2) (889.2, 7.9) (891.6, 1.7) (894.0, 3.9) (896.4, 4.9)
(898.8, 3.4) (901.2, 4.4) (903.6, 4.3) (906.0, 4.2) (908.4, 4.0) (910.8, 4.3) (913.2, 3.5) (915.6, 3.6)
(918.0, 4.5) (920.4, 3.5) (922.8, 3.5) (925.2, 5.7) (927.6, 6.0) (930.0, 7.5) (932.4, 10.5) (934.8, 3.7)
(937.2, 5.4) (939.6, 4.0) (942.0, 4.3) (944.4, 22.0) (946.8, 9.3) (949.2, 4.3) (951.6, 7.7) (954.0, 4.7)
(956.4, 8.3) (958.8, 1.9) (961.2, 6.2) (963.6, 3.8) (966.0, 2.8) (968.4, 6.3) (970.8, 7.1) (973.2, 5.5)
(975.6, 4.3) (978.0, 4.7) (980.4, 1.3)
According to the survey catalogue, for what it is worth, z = 1.200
